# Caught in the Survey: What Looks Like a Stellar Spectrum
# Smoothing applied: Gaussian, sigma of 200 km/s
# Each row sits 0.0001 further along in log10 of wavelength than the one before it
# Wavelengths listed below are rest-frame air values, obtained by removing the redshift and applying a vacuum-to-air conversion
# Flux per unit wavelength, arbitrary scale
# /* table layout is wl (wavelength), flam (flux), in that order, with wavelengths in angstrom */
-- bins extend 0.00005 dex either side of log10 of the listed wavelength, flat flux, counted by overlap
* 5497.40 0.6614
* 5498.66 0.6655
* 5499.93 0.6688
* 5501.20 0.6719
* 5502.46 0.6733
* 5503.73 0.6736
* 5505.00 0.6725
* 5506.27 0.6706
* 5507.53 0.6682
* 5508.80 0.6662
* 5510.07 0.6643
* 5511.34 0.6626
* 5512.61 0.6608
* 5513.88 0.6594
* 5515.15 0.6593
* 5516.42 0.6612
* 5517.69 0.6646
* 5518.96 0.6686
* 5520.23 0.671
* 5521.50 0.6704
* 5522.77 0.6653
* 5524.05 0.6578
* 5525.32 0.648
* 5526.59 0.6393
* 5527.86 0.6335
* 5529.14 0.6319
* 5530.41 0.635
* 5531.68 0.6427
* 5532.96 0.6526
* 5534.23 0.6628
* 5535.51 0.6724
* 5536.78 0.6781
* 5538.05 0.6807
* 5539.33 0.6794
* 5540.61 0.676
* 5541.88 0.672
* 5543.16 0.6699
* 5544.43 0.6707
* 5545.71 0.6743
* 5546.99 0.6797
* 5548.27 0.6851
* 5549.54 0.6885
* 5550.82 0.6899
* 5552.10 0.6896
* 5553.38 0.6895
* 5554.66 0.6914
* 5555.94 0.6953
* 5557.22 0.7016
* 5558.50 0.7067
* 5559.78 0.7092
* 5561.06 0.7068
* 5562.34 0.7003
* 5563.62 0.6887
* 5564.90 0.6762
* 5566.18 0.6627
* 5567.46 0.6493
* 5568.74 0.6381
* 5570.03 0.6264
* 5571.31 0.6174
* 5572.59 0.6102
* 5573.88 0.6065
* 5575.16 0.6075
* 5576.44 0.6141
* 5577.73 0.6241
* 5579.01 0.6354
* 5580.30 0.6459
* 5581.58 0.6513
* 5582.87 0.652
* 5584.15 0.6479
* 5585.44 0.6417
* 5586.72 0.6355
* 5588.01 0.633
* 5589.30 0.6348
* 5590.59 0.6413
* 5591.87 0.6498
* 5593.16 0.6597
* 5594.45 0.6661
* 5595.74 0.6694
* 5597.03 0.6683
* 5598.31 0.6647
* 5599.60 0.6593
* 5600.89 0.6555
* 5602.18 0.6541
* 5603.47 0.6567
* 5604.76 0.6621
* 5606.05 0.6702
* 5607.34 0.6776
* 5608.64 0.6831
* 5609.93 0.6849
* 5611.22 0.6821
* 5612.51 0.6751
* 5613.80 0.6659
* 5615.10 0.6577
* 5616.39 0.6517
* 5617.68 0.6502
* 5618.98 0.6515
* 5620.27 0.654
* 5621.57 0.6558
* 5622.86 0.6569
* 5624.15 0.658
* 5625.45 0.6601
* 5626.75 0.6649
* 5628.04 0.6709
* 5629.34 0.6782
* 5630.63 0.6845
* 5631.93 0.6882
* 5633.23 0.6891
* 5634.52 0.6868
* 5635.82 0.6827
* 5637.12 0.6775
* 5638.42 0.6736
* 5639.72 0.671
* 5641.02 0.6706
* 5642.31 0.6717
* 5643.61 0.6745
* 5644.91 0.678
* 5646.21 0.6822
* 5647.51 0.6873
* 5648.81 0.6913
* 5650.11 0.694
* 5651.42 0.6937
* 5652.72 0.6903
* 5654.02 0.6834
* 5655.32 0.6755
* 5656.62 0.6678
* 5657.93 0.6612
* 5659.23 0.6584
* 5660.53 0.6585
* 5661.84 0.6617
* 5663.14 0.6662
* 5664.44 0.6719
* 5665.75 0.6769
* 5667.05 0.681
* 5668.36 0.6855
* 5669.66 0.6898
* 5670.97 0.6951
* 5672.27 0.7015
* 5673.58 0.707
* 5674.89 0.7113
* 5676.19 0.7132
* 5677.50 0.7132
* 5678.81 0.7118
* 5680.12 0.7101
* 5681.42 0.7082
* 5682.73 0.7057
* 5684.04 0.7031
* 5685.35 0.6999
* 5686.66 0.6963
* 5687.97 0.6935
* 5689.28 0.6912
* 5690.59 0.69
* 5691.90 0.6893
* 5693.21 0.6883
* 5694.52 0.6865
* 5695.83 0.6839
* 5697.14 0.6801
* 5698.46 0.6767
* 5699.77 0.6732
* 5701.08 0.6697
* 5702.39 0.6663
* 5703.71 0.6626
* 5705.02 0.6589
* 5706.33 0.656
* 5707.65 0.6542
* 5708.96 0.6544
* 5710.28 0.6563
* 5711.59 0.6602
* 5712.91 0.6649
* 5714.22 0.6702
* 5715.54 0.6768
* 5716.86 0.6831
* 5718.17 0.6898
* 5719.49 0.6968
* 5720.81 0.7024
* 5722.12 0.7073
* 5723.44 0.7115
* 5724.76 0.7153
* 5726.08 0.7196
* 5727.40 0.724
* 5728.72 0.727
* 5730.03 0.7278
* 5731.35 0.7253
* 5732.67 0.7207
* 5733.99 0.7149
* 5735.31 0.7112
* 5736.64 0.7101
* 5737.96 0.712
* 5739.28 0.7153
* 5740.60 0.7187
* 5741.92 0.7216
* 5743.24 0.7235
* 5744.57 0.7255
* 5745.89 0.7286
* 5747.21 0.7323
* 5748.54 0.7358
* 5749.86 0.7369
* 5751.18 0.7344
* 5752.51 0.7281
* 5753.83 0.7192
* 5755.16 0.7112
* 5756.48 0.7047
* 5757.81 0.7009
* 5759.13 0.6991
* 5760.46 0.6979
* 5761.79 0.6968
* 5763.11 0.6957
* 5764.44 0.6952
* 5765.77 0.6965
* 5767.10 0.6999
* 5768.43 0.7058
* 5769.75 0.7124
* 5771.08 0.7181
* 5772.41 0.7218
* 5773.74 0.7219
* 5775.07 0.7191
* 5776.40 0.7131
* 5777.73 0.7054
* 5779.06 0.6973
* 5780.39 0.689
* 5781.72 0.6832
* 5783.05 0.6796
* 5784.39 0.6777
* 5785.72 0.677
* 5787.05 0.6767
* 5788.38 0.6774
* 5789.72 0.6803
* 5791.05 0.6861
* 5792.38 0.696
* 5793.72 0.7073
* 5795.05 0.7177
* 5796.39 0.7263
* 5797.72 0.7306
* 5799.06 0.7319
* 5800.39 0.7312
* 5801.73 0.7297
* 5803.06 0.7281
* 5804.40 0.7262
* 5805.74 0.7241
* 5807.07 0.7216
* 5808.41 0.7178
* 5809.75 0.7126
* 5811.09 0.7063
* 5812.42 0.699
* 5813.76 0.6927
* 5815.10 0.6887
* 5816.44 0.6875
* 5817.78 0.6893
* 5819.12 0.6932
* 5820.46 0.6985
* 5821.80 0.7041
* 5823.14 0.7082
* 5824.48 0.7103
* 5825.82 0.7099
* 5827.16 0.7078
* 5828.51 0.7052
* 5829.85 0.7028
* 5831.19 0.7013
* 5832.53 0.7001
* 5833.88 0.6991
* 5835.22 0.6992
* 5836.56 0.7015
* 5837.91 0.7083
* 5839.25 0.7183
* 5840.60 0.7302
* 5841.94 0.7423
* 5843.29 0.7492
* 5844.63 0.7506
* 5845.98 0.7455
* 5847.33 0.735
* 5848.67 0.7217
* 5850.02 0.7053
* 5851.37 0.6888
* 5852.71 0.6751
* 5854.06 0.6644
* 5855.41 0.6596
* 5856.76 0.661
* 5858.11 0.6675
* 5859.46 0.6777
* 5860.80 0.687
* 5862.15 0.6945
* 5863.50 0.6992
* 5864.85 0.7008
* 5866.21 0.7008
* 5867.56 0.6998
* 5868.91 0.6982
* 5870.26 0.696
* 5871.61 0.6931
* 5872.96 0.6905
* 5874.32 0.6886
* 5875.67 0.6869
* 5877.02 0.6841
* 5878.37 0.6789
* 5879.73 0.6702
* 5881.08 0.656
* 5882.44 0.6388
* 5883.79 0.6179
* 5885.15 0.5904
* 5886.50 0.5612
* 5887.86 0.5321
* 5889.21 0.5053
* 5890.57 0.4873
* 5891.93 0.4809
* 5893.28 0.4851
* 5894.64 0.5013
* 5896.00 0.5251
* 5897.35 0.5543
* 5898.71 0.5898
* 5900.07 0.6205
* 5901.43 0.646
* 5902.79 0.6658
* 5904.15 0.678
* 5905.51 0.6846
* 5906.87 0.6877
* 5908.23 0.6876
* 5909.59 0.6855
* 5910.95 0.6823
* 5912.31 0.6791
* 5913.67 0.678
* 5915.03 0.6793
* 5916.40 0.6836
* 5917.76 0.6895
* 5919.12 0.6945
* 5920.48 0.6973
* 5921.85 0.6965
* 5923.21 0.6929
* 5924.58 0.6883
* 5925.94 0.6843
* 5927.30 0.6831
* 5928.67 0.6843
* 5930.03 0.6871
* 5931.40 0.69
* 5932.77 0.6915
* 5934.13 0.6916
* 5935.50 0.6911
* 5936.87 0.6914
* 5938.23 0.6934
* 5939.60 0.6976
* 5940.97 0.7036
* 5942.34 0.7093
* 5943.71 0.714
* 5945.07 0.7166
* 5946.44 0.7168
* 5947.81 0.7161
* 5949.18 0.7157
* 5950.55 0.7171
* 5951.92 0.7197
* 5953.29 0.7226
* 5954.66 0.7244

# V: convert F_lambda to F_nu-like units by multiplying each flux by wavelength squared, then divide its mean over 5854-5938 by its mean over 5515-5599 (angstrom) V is 1.1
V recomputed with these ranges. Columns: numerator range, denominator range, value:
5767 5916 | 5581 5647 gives 1.11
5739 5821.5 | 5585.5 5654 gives 1.12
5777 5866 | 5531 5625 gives 1.16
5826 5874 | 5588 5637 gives 1.15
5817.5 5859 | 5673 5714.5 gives 1.08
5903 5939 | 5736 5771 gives 1.02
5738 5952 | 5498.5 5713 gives 1.12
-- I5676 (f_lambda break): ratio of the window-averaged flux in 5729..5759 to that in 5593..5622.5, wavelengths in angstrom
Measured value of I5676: 1.09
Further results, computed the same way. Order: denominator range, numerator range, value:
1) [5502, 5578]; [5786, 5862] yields 1.06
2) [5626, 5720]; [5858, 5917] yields 0.94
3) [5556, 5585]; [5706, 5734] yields 1.06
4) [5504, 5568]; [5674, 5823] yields 1.05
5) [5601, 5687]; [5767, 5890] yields 1.02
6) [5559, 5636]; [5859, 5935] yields 0.99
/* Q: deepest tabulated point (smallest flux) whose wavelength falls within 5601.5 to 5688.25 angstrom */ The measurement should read 0.6502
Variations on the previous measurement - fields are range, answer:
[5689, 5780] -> 0.6542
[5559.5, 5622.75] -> 0.6065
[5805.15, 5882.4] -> 0.656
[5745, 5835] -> 0.6767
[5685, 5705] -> 0.6626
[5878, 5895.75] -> 0.4809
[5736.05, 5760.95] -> 0.6979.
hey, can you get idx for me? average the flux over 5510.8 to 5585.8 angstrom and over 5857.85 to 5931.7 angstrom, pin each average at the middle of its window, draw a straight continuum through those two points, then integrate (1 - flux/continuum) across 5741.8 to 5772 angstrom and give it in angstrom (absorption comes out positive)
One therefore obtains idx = -2.7 angstrom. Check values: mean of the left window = 0.662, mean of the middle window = 0.714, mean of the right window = 0.65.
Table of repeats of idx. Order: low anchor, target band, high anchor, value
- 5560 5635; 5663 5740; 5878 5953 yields -4.2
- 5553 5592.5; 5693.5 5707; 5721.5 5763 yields 0.6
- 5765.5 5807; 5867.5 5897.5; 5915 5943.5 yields 3.8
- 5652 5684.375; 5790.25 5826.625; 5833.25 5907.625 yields -2.3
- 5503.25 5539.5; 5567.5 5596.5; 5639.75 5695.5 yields 1.5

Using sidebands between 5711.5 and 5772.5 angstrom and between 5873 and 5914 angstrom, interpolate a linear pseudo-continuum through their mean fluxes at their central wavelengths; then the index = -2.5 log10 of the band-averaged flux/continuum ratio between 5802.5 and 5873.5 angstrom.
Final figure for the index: -0.08 mag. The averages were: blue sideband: 0.71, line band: 0.704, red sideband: 0.618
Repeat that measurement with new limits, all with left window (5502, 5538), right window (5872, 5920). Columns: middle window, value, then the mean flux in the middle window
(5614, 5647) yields -0.03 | 0.67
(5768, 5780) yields -0.12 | 0.713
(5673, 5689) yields -0.09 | 0.706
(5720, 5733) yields -0.12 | 0.718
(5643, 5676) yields -0.05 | 0.682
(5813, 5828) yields -0.10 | 0.699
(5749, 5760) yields -0.12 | 0.717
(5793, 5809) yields -0.14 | 0.724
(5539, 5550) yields -0.03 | 0.677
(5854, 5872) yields -0.09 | 0.686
